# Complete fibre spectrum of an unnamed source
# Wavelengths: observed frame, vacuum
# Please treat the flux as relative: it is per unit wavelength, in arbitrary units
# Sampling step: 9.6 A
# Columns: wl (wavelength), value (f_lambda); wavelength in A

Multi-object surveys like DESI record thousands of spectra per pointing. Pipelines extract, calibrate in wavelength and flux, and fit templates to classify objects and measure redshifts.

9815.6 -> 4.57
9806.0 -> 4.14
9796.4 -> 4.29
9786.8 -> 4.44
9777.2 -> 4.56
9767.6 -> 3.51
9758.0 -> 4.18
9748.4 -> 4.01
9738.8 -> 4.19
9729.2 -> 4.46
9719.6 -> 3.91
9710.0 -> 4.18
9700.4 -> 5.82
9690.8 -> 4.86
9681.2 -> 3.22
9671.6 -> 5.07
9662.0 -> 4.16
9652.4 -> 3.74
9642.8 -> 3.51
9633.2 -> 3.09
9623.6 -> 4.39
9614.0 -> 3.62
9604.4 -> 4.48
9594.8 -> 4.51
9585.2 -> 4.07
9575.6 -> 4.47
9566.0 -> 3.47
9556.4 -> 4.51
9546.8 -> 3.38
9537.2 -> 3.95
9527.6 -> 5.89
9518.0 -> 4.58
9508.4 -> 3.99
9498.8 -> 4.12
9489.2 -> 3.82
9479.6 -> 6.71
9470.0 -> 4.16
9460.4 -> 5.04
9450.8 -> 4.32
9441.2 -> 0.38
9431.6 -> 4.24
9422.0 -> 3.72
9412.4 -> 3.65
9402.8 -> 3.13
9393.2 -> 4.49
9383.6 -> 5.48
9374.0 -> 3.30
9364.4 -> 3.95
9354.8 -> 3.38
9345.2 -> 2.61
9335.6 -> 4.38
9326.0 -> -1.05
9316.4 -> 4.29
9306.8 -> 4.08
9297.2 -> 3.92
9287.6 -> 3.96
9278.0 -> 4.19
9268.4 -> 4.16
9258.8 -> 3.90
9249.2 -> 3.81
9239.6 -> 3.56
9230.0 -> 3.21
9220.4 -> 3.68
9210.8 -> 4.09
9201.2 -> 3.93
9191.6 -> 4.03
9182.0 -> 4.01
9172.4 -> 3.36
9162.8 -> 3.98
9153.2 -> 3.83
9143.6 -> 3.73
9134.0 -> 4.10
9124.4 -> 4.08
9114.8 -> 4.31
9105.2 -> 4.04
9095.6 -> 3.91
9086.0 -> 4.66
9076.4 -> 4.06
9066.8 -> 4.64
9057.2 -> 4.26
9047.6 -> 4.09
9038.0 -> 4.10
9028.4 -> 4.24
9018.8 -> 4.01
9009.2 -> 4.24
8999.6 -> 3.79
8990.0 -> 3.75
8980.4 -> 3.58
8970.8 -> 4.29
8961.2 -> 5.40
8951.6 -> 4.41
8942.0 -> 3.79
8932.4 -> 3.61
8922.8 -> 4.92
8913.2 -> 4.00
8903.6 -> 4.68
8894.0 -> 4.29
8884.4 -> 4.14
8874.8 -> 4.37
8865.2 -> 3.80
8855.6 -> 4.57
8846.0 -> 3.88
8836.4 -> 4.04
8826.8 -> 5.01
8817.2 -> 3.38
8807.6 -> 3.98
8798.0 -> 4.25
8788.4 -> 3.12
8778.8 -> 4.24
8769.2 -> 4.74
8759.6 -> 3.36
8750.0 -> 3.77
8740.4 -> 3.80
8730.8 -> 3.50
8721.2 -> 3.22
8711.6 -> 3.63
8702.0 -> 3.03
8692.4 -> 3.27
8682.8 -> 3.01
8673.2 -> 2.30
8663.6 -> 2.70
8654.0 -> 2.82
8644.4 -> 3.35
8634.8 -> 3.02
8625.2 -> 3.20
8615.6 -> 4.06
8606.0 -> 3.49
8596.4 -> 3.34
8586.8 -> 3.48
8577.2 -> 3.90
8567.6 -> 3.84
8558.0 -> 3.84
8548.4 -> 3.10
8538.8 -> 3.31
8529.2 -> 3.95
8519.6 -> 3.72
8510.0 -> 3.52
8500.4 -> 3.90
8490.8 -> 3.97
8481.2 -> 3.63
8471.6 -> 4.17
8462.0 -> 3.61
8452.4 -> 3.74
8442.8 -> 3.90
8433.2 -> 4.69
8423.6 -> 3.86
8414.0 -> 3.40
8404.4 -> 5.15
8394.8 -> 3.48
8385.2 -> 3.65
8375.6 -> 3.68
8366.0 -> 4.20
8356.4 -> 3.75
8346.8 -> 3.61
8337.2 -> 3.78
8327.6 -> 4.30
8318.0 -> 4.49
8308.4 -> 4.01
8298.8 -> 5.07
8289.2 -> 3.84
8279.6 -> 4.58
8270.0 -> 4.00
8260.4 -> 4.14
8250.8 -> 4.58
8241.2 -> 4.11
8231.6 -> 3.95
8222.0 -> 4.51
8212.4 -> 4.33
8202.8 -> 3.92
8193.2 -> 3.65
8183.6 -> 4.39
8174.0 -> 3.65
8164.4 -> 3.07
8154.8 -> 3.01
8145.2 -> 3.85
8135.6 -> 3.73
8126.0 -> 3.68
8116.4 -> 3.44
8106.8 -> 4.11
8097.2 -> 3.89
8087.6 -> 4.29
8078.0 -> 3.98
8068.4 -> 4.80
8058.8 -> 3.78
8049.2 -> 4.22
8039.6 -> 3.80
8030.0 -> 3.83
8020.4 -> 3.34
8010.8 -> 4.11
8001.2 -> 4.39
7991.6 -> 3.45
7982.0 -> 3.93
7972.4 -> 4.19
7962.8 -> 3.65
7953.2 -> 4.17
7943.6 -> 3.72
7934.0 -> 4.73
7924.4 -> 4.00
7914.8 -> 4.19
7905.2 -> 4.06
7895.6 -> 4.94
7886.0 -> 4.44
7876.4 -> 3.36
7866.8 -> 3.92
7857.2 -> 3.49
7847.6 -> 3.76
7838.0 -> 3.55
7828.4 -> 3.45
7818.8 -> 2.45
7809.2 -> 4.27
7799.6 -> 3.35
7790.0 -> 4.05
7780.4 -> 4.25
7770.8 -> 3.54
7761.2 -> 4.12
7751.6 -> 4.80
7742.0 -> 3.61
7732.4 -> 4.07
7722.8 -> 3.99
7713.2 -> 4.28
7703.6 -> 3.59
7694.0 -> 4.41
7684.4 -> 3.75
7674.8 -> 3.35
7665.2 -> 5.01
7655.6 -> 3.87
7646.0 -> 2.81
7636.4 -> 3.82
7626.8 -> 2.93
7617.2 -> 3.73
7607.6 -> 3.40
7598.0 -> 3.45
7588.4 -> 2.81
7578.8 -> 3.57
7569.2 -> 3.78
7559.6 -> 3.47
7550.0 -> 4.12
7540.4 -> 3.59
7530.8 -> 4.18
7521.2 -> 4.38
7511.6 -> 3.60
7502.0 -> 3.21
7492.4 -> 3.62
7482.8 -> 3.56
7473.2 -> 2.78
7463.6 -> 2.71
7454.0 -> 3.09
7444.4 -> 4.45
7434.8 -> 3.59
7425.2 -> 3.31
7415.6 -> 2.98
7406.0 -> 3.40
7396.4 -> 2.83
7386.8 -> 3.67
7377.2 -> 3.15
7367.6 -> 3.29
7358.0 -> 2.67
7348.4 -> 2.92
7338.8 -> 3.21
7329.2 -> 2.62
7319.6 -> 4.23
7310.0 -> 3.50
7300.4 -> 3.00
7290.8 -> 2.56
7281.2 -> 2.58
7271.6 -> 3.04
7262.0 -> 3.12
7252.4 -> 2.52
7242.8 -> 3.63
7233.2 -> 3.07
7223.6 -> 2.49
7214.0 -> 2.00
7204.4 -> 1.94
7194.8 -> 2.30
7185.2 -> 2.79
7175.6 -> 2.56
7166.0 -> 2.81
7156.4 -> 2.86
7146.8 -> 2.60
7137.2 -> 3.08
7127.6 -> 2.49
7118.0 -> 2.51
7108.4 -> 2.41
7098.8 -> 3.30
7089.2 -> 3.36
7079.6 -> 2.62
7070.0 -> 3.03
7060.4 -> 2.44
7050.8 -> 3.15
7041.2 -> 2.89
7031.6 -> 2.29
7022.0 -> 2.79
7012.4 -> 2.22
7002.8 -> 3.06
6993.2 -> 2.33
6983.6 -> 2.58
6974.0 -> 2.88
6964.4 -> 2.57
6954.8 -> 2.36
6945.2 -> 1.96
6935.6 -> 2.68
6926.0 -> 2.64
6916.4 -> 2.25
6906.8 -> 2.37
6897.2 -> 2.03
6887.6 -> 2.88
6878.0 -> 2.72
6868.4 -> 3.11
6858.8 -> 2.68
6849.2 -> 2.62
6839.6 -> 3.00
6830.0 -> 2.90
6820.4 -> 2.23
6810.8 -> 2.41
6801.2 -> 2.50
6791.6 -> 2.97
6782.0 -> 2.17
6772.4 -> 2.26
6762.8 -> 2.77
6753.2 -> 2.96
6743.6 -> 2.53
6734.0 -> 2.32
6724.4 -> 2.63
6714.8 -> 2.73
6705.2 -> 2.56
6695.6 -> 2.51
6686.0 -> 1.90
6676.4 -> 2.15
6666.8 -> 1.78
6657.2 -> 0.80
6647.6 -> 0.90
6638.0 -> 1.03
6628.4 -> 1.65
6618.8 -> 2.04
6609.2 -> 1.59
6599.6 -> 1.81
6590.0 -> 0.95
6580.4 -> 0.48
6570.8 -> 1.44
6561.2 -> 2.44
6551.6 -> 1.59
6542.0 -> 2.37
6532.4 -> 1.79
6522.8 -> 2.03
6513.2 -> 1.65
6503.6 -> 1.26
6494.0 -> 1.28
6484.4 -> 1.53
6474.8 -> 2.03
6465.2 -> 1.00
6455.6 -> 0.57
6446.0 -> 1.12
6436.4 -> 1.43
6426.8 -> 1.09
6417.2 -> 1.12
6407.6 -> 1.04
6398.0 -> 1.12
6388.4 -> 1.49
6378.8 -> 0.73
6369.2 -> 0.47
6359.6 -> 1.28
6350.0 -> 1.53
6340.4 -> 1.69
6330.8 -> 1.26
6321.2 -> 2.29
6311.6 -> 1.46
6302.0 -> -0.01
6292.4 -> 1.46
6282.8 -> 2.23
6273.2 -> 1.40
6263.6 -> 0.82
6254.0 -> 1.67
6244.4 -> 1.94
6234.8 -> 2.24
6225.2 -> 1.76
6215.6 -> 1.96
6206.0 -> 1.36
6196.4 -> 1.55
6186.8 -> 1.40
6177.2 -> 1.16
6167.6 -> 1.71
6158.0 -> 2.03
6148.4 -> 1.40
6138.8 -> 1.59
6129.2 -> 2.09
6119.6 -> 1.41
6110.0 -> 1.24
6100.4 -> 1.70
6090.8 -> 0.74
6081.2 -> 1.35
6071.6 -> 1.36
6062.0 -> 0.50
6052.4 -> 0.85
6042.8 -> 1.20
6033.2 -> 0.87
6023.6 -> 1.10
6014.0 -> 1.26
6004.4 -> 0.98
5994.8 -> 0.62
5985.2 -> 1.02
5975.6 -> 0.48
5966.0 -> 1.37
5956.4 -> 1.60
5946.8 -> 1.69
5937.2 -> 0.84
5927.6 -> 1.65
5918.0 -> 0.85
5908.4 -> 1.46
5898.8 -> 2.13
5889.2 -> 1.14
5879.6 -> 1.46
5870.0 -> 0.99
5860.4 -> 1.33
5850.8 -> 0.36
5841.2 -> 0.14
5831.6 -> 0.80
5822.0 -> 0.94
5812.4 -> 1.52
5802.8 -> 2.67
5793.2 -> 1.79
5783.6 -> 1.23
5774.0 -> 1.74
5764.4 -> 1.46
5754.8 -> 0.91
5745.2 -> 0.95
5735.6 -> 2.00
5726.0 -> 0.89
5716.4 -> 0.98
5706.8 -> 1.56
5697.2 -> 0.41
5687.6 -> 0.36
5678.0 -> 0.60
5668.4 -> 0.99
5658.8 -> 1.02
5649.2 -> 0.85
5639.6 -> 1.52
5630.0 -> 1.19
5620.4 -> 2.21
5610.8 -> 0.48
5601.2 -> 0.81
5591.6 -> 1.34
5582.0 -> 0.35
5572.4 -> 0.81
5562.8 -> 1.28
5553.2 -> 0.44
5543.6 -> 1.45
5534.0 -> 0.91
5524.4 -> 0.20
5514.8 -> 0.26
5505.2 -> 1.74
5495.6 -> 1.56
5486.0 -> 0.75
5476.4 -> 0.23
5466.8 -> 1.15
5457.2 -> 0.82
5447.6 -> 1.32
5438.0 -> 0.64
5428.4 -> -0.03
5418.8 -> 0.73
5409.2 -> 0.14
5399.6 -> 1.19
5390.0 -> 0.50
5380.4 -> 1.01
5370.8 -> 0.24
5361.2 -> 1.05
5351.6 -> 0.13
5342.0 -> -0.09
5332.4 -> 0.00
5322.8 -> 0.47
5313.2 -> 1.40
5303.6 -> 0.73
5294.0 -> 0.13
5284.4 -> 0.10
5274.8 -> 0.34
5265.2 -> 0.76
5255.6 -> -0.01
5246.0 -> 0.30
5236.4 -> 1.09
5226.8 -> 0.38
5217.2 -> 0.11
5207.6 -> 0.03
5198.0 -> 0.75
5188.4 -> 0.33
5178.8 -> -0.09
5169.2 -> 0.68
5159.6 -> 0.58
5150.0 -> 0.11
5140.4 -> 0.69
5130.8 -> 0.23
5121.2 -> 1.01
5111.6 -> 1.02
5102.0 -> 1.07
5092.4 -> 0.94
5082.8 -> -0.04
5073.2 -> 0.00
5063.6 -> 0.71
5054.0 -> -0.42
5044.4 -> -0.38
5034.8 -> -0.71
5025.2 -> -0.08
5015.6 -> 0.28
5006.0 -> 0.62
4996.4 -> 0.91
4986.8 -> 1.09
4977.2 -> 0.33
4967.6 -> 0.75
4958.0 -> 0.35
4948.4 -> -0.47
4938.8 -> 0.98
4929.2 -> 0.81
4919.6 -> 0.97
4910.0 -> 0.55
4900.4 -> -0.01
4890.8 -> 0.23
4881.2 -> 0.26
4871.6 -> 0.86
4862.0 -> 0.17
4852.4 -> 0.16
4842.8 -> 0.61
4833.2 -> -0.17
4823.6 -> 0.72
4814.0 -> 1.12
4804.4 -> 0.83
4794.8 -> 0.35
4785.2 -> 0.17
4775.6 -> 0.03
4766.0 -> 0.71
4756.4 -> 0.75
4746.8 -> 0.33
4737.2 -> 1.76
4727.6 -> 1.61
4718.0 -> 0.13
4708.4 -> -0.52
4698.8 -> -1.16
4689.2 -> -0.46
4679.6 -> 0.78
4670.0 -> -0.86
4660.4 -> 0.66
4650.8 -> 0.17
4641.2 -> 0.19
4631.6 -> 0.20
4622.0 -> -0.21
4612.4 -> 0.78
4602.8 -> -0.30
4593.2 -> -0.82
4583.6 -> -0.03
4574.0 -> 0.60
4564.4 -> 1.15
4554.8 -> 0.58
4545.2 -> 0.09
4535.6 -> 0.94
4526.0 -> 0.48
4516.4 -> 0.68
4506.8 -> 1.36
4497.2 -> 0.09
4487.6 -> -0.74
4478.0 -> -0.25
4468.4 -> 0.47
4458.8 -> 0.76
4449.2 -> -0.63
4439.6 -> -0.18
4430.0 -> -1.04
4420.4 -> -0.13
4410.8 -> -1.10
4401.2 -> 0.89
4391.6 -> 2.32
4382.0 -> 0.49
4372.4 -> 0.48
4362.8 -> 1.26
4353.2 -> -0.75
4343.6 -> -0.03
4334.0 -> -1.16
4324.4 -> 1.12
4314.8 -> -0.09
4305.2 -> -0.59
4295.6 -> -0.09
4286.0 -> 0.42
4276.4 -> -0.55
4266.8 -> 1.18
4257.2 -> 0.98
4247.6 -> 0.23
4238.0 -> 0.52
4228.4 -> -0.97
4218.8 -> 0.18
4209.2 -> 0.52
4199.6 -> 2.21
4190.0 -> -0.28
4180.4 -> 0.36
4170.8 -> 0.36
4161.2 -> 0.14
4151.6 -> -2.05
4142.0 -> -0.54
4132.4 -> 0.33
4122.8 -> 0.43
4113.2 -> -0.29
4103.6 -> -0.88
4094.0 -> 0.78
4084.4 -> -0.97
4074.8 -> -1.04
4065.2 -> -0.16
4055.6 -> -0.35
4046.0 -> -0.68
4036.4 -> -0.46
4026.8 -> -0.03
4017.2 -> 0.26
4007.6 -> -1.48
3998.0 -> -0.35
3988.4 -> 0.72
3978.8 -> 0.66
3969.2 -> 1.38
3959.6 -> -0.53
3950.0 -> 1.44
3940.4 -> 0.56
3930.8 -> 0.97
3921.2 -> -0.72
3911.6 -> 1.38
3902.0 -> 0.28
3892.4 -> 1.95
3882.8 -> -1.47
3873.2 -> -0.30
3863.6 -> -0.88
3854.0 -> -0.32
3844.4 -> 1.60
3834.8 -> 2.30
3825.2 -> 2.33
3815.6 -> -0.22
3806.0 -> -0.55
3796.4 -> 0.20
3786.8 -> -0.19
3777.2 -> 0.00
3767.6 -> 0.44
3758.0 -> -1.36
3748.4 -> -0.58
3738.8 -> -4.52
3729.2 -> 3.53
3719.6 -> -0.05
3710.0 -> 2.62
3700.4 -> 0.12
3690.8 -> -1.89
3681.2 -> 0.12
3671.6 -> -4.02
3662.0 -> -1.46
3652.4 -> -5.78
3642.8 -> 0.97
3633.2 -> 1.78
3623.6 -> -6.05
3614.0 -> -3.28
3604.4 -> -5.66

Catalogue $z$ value 0.674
